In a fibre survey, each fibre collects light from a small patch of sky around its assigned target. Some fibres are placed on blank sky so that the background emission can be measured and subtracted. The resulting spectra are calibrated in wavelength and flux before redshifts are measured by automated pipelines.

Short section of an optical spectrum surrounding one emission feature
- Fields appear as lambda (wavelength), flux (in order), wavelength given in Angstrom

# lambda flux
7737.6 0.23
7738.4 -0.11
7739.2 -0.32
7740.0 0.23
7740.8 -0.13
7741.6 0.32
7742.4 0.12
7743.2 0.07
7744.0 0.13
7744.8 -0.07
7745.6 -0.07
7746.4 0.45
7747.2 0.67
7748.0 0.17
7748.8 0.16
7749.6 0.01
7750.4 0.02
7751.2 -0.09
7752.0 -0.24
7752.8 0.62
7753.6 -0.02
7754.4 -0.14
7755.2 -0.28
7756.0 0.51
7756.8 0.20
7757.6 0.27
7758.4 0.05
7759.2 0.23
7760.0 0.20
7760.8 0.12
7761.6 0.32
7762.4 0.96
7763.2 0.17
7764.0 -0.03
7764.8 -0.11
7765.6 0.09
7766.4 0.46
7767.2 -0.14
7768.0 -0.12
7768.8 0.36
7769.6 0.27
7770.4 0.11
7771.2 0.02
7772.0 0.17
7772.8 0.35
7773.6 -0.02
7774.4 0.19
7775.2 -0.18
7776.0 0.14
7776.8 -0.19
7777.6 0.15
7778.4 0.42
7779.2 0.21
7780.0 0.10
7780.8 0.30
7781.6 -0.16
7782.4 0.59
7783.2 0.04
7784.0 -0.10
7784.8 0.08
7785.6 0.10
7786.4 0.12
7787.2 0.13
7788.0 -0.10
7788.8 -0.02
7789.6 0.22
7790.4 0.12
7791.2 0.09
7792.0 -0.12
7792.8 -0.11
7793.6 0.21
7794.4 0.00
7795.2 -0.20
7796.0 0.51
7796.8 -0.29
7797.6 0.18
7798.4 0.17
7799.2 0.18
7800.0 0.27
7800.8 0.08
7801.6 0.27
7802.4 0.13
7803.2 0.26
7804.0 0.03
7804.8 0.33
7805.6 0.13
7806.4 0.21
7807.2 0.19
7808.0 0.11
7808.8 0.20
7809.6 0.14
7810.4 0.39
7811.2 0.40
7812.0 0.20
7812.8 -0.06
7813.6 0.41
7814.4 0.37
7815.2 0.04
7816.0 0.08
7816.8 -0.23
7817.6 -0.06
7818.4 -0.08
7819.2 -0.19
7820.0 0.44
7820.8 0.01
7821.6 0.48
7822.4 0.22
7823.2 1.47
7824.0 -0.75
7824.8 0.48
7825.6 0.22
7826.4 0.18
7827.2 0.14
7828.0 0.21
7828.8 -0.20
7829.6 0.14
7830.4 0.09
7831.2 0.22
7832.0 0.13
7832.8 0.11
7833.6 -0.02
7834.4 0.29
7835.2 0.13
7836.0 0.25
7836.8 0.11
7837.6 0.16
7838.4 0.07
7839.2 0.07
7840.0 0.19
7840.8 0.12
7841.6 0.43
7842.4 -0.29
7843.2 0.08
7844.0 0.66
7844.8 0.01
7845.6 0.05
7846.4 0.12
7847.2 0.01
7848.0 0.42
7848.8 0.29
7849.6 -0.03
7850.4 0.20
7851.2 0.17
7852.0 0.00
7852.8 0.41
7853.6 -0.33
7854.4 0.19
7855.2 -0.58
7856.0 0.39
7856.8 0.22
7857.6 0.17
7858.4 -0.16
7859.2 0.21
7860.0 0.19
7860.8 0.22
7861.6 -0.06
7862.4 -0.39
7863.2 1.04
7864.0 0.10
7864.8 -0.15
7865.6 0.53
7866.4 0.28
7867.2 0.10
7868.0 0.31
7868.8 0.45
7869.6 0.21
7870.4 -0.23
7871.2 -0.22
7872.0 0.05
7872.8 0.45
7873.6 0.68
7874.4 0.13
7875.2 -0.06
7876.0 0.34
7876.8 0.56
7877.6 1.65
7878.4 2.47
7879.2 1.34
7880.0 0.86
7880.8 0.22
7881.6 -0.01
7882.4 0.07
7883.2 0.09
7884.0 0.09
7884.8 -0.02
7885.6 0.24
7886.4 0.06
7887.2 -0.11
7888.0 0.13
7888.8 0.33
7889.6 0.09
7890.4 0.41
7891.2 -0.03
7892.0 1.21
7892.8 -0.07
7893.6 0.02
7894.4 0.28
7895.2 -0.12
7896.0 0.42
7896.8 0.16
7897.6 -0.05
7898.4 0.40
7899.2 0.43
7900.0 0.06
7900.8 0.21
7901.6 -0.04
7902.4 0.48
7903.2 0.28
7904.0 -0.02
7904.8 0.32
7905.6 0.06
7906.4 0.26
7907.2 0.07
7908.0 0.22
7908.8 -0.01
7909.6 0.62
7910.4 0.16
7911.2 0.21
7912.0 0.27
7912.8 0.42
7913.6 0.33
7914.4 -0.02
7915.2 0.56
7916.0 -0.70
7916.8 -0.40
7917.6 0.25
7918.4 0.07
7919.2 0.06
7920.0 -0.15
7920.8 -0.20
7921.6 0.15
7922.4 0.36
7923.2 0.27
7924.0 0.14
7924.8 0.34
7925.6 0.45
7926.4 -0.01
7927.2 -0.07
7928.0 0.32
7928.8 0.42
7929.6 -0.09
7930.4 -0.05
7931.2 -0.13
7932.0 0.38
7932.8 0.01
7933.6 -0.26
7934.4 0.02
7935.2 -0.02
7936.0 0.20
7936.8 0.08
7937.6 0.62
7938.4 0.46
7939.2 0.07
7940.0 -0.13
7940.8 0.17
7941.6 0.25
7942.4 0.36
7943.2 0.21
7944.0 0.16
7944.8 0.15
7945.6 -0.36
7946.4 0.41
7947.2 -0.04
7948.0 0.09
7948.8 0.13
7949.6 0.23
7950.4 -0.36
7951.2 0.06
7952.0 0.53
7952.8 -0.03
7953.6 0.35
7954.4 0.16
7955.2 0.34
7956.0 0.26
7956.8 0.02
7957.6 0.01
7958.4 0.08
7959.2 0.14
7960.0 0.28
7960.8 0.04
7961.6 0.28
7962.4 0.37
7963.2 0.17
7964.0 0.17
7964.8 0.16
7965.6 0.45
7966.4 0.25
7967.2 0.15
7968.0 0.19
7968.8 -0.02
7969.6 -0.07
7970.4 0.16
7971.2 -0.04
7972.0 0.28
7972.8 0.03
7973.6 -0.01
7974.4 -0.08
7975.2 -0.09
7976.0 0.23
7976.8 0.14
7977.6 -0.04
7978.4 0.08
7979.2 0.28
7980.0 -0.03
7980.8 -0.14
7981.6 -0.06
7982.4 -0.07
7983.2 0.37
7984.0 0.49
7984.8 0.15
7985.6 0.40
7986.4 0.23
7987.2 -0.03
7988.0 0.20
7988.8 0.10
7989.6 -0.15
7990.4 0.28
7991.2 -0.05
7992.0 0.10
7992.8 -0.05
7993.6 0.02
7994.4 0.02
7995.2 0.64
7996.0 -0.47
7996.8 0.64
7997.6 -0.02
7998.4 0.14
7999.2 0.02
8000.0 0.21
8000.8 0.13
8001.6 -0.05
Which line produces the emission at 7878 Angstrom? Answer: H-alpha 6563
